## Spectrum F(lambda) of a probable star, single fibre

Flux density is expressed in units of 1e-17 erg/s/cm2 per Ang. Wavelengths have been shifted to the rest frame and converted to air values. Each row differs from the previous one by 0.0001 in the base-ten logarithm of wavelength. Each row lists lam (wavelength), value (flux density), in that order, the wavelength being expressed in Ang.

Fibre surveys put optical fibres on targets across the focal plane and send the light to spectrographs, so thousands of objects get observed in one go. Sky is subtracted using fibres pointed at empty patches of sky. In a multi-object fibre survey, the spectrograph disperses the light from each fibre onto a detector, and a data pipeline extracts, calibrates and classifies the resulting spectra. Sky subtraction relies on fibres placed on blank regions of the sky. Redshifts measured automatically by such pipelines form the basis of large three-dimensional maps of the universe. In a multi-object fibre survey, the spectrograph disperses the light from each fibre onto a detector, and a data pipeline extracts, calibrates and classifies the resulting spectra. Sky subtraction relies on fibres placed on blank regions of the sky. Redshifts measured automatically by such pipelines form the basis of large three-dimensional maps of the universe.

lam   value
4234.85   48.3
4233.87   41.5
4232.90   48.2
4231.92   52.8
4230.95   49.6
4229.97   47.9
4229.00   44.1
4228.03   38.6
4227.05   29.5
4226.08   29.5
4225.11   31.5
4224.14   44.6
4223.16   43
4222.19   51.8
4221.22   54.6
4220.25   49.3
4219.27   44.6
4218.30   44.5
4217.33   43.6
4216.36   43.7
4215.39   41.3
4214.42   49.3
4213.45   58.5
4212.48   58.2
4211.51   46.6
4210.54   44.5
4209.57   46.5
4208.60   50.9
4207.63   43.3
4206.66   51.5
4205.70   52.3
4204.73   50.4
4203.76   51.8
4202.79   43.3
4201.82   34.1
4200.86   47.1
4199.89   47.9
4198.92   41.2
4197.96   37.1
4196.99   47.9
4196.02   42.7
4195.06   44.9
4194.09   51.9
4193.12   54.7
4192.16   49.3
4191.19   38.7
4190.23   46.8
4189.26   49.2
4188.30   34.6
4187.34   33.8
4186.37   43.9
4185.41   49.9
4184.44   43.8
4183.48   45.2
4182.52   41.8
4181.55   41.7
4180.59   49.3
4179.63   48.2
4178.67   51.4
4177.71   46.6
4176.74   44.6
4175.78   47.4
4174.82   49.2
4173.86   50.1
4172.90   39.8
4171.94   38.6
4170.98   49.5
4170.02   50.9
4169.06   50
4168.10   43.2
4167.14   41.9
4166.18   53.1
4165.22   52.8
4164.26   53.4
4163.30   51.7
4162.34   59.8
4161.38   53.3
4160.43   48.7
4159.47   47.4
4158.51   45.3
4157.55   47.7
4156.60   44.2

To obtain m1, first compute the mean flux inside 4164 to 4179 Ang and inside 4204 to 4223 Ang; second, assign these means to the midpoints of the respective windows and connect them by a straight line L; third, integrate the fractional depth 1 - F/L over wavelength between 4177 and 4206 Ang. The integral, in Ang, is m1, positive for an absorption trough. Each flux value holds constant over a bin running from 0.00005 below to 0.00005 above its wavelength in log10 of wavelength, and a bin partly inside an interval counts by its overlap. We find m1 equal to 1.6 Ang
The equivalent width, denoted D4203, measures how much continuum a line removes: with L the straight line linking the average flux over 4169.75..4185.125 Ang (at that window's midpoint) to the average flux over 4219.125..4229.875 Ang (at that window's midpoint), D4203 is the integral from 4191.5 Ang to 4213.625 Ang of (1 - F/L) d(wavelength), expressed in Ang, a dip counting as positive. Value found -1.78 Ang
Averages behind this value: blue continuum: 46.1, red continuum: 42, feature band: 47.4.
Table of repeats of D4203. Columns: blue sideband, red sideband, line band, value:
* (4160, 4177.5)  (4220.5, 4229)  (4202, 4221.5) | -2.5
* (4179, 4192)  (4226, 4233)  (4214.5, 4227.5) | 0.1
